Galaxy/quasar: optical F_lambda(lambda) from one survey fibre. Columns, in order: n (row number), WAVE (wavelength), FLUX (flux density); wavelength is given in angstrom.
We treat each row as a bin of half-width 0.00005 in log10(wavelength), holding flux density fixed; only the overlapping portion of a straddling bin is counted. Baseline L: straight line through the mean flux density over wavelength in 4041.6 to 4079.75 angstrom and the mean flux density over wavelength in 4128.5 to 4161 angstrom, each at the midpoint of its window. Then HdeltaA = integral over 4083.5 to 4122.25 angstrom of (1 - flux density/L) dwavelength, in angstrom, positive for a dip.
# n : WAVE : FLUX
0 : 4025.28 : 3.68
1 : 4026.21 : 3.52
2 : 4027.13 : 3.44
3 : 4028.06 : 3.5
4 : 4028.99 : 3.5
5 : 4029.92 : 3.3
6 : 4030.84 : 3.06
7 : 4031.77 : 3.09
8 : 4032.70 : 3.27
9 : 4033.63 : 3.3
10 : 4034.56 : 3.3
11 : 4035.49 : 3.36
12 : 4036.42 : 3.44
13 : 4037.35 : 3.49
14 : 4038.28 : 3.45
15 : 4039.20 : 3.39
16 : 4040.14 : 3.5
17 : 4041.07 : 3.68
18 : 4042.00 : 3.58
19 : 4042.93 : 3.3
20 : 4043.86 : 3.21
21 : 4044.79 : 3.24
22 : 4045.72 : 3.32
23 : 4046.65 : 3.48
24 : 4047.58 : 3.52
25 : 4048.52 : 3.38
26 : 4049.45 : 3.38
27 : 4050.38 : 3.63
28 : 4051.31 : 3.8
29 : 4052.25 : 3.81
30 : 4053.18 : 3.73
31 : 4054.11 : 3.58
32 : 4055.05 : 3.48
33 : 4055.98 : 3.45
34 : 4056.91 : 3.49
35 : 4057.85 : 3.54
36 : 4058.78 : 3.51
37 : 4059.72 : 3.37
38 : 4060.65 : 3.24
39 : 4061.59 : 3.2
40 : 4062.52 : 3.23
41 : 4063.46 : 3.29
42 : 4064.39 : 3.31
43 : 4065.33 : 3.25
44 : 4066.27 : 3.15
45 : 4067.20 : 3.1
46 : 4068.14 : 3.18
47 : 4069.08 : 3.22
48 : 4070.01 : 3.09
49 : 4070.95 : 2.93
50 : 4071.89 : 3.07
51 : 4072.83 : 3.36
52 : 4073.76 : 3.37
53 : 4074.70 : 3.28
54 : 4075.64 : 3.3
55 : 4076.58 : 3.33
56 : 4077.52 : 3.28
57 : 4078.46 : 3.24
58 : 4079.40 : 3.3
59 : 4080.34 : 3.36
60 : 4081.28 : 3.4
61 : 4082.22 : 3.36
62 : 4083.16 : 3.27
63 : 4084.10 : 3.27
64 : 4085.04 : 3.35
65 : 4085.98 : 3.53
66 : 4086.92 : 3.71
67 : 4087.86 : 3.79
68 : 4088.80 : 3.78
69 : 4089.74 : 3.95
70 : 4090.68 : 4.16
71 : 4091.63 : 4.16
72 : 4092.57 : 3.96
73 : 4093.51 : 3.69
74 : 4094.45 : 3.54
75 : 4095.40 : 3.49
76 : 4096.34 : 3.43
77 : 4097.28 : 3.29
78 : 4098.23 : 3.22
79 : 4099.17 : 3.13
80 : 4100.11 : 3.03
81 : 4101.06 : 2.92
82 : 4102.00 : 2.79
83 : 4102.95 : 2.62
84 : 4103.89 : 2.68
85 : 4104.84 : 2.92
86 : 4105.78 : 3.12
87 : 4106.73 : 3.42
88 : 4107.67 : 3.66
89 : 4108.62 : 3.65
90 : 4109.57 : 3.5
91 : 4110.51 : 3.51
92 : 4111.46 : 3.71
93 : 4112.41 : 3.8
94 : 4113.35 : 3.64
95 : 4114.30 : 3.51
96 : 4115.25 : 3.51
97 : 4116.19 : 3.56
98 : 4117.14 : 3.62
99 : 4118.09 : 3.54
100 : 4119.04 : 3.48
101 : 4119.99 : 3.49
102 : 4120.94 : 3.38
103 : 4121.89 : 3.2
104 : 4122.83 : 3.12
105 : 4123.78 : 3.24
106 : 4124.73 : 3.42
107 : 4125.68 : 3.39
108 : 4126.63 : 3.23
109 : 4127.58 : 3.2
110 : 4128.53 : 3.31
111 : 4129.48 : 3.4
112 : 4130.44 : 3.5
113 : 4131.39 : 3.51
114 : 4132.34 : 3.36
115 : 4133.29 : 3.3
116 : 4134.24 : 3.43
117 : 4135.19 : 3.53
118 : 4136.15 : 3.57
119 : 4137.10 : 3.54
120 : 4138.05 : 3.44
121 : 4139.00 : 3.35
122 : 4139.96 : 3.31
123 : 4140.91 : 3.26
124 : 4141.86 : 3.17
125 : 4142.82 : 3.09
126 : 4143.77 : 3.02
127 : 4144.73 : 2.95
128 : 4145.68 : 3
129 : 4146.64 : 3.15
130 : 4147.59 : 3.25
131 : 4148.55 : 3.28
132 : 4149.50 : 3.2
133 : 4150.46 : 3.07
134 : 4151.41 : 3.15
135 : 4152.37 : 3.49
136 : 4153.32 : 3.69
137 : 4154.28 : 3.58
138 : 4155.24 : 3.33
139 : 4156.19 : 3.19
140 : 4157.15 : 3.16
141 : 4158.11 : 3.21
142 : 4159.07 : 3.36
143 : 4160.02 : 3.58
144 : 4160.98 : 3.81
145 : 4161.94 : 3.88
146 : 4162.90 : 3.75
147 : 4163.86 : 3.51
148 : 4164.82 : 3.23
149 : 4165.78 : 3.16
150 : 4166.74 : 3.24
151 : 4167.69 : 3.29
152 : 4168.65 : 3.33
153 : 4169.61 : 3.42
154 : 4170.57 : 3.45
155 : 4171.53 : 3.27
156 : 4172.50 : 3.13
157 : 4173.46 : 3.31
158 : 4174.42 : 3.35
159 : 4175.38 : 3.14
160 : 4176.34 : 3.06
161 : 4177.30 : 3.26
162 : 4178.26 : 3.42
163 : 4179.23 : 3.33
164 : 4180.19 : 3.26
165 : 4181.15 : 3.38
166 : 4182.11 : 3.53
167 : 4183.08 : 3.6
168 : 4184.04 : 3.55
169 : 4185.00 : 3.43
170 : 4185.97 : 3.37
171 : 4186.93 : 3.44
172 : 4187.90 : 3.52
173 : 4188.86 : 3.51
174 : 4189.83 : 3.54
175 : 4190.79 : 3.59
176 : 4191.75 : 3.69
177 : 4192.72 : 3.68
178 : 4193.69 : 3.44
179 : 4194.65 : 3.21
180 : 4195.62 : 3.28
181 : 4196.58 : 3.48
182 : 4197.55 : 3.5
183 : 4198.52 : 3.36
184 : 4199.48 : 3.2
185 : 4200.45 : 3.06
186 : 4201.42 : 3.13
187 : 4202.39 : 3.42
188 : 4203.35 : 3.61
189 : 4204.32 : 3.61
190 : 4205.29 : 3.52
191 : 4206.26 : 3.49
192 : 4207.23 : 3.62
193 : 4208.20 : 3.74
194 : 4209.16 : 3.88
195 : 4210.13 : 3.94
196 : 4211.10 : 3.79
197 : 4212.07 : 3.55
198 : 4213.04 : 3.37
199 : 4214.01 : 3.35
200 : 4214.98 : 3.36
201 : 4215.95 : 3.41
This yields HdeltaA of -1.4 angstrom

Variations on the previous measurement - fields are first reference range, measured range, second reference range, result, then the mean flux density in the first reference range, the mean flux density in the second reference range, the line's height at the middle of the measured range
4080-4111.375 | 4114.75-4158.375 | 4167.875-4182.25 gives 0.38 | 3.42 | 3.3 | 3.36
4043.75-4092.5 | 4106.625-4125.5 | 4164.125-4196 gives -0.52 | 3.42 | 3.38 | 3.4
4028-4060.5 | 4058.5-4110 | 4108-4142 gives 1.48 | 3.44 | 3.44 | 3.44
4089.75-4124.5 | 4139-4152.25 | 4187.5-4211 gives 1.12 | 3.42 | 3.51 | 3.45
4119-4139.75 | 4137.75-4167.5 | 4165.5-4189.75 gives 0.44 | 3.38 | 3.35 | 3.37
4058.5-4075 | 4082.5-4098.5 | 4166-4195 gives -1.79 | 3.23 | 3.39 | 3.26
